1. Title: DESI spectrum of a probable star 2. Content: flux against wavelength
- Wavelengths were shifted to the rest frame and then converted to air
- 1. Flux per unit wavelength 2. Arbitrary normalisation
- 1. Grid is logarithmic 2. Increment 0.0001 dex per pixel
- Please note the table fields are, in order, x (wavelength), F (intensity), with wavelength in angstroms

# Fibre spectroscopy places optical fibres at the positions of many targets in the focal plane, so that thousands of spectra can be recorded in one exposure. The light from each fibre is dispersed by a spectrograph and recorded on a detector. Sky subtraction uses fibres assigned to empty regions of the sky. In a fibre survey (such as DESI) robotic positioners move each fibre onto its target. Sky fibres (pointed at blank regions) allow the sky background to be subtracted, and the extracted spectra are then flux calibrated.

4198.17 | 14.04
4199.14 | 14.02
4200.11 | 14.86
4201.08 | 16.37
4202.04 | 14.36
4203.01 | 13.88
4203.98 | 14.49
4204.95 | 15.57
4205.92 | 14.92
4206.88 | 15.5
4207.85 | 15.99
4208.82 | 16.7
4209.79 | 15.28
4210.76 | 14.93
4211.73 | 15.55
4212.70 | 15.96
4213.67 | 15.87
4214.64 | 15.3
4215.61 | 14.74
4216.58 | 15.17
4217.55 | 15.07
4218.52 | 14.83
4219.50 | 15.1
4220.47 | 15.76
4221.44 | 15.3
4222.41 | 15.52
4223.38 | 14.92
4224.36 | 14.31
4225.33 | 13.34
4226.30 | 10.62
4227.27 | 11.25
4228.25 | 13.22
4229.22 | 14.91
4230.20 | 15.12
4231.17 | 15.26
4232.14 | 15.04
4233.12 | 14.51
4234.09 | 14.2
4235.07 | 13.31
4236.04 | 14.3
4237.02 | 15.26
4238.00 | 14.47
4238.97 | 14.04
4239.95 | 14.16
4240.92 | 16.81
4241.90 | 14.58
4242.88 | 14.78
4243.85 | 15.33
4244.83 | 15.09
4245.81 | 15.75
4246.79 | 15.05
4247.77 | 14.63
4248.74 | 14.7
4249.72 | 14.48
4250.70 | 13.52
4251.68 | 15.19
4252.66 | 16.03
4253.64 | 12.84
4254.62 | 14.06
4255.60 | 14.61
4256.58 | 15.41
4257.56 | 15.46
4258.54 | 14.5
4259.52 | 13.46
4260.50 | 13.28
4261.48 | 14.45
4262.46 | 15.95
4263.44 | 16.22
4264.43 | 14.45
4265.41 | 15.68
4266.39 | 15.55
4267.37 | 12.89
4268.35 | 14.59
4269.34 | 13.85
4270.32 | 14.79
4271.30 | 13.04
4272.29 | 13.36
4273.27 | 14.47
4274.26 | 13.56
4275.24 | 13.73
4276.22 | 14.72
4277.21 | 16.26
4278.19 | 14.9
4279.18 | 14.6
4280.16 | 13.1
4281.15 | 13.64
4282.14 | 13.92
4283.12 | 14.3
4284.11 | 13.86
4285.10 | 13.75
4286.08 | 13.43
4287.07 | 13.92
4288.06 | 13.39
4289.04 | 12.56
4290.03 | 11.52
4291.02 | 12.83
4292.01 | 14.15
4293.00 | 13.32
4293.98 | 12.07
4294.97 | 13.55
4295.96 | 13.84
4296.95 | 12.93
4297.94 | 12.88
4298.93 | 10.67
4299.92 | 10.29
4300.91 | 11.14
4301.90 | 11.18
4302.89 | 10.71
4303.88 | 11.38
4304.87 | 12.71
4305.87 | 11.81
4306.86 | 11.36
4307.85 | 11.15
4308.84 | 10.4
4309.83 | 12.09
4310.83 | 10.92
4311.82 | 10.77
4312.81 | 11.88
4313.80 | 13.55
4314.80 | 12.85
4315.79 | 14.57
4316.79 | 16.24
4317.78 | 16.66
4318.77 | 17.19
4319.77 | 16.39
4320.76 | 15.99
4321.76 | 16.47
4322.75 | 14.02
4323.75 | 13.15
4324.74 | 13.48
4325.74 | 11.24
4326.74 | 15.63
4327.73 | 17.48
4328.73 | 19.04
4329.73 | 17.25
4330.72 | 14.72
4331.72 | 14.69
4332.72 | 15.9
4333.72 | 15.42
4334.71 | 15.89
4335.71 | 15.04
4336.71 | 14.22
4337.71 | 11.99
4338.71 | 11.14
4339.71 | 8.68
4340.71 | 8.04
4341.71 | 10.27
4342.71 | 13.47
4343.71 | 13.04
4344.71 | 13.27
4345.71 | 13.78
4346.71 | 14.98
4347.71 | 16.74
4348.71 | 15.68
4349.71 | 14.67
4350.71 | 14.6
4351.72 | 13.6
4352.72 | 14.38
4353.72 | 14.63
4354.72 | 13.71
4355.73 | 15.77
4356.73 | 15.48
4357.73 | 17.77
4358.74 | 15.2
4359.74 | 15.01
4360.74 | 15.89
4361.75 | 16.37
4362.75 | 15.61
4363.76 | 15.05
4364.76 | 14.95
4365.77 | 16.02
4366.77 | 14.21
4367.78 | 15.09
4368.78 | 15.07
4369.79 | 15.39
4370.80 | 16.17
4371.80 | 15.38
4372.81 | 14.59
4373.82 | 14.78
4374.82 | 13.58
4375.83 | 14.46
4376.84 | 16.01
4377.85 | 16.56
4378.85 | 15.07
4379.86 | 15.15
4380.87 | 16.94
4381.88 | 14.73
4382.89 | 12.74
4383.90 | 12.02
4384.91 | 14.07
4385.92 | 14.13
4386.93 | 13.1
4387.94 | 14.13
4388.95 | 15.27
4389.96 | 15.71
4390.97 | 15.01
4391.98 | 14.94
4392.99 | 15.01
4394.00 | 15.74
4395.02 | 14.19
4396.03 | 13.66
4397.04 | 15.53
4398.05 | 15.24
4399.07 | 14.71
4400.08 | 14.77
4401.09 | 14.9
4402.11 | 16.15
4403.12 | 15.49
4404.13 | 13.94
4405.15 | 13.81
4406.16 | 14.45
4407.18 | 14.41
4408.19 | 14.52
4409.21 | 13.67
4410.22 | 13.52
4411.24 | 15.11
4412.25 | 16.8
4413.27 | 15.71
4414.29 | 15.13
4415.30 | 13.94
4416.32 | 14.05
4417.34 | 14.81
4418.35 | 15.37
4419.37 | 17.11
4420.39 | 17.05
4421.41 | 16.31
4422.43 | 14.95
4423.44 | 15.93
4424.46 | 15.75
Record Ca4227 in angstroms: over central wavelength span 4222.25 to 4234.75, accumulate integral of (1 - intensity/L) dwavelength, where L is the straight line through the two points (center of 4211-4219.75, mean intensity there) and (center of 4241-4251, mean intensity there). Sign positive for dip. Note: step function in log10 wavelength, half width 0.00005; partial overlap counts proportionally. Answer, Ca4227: 0.9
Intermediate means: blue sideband 15.3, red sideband 14.9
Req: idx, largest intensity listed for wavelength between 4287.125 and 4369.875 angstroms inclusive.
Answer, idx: 19.04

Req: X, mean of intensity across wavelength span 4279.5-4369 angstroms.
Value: 13.8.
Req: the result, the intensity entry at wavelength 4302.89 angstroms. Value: 10.71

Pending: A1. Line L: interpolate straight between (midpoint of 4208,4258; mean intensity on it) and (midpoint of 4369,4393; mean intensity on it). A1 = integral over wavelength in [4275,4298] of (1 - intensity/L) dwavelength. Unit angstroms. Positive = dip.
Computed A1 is 1.7 angstroms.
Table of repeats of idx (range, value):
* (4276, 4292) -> 16.26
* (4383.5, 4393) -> 15.71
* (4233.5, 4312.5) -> 16.81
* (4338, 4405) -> 17.77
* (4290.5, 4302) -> 14.15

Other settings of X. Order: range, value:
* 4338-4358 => 13.6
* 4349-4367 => 15.2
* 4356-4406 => 15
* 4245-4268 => 14.7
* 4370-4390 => 14.7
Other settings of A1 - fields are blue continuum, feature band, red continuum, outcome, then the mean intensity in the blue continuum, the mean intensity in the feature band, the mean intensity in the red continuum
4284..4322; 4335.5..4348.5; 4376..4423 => 1.0 angstroms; 13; 12.7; 14.9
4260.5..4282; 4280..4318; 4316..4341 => 4.9 angstroms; 14.4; 12.7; 14.7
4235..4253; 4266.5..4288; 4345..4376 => 1.3 angstroms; 14.8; 14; 15.1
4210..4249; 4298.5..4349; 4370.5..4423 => 4.6 angstroms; 14.7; 13.5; 14.9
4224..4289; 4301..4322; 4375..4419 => 2.1 angstroms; 14.3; 13.1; 14.8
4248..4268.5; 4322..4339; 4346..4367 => 0.3 angstroms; 14.6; 14.8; 15.3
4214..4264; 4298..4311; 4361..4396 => 3.1 angstroms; 14.6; 11.3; 14.9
